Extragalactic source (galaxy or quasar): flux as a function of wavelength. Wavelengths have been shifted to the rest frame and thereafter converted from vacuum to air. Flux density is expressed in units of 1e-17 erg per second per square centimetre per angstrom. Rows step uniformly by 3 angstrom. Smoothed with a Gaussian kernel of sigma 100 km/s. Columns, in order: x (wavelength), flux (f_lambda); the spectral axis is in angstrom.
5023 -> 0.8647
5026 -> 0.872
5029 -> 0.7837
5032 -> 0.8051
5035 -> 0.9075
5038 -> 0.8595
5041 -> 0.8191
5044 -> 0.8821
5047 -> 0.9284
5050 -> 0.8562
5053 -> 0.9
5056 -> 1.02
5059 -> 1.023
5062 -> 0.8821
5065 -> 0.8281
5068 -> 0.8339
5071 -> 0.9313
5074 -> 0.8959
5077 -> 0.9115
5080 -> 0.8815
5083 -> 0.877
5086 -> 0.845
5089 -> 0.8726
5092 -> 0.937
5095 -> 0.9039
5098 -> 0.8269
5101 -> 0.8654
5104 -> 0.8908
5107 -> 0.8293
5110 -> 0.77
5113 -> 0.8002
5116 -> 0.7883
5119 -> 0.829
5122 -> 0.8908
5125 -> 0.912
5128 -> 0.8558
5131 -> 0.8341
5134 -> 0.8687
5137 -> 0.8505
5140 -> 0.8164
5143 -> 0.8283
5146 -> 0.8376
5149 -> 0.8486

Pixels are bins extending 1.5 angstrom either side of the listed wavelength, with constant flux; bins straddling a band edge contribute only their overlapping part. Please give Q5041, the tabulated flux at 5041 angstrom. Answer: 0.8191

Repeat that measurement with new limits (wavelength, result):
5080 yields 0.8815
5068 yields 0.8339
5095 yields 0.9039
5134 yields 0.8687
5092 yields 0.937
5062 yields 0.8821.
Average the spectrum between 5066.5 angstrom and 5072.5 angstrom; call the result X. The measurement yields 0.883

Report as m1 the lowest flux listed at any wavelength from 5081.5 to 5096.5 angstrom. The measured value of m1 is 0.845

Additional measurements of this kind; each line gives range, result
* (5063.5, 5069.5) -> 0.8281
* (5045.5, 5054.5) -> 0.8562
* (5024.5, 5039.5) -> 0.7837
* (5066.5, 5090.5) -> 0.8339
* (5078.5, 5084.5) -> 0.877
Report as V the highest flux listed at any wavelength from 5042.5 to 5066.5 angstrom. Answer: 1.023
